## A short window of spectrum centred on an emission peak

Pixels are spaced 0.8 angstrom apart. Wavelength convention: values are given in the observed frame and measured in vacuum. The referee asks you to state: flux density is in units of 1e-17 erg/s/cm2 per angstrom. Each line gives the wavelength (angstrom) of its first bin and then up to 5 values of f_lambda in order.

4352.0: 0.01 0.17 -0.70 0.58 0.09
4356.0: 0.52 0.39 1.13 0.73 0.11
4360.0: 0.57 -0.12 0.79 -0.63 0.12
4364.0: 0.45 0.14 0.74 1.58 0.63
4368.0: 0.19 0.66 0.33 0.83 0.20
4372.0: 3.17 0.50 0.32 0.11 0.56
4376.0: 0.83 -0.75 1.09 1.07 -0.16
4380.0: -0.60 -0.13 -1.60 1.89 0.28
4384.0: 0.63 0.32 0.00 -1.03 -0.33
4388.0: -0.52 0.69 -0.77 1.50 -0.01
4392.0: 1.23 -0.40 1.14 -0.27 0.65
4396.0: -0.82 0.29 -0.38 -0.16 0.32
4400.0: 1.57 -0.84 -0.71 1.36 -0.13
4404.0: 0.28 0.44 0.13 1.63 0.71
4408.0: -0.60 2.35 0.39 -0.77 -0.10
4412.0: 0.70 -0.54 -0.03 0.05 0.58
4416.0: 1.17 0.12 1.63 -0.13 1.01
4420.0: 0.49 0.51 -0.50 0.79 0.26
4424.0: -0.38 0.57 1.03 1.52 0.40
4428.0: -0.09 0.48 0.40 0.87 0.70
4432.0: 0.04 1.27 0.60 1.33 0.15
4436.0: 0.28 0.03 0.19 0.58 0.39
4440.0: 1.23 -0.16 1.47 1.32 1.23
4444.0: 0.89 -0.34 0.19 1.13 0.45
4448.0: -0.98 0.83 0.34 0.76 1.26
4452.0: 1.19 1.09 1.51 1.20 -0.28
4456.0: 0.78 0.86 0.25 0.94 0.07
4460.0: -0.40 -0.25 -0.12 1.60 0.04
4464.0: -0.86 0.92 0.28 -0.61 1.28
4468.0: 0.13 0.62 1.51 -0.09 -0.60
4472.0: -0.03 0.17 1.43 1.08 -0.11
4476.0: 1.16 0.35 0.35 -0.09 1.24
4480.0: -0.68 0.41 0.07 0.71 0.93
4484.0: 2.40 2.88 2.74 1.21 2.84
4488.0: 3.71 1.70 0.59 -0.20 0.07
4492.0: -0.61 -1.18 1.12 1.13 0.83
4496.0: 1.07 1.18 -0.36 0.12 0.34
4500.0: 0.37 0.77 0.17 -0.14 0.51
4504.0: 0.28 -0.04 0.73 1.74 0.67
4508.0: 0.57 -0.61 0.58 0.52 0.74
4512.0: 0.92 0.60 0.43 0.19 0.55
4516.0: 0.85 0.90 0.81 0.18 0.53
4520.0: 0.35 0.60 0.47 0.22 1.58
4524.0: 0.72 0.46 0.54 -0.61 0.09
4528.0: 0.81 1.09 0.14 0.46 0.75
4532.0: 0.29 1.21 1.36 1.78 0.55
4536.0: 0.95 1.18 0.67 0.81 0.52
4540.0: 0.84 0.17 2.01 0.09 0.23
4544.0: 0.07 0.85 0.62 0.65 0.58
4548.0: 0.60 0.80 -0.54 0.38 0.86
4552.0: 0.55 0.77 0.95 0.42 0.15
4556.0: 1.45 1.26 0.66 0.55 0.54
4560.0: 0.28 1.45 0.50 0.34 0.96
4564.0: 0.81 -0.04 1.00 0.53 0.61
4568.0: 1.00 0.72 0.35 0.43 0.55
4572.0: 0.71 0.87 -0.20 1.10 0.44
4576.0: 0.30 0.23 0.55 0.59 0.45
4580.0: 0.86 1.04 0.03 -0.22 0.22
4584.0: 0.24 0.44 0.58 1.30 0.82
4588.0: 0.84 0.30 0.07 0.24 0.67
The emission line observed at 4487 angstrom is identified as [O II] 3727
